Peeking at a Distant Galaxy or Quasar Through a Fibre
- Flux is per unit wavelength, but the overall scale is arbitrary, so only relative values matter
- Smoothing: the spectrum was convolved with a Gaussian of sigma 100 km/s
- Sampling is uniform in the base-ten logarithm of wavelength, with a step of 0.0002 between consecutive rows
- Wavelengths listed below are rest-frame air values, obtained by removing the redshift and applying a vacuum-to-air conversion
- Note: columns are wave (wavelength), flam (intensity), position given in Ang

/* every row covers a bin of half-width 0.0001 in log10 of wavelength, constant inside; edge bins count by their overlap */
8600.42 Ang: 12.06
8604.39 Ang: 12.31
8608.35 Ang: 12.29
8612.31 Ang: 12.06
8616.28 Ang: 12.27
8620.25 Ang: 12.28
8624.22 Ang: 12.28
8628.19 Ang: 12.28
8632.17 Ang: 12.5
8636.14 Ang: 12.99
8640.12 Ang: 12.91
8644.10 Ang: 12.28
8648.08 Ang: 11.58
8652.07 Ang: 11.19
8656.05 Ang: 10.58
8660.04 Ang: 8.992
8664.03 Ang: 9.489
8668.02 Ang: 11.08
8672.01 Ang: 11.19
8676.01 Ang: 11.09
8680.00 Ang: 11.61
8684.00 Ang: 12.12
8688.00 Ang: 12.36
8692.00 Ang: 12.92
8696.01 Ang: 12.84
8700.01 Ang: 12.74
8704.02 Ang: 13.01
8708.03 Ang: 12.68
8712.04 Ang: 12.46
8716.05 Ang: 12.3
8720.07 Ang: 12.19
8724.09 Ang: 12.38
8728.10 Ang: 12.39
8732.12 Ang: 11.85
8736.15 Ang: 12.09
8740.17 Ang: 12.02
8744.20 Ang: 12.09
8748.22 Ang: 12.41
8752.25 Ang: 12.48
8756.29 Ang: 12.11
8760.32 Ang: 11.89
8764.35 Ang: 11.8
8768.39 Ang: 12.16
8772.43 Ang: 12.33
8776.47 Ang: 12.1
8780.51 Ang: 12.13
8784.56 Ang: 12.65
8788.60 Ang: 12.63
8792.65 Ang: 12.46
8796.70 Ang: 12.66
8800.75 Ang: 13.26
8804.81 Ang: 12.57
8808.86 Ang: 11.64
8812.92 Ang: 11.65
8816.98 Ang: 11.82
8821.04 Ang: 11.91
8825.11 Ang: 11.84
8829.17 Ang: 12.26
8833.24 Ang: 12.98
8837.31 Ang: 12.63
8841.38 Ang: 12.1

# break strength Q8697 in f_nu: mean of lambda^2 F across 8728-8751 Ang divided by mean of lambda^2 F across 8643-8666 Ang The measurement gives 1.16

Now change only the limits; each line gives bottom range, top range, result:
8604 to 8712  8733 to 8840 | 1.06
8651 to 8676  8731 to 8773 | 1.18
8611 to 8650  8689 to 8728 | 1.04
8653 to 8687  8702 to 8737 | 1.16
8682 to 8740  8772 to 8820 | 1.01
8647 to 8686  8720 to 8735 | 1.14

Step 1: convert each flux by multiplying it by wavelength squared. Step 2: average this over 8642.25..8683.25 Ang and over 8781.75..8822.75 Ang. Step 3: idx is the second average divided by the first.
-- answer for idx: 1.2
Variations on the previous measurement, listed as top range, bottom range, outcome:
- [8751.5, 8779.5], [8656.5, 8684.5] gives 1.15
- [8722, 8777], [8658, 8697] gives 1.09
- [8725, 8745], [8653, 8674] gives 1.19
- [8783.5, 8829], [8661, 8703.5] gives 1.08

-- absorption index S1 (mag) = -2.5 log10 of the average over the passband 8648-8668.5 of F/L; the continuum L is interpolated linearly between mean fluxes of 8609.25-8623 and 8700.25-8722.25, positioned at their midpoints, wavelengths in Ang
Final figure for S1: 0.19 mag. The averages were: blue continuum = 12.2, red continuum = 12.5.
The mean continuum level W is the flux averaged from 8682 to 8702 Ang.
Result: 12.6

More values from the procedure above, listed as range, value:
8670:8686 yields 11.5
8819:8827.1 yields 11.9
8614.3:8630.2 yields 12.3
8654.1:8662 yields 9.78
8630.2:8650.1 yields 12.4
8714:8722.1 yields 12.2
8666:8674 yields 11.1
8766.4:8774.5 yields 12.2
